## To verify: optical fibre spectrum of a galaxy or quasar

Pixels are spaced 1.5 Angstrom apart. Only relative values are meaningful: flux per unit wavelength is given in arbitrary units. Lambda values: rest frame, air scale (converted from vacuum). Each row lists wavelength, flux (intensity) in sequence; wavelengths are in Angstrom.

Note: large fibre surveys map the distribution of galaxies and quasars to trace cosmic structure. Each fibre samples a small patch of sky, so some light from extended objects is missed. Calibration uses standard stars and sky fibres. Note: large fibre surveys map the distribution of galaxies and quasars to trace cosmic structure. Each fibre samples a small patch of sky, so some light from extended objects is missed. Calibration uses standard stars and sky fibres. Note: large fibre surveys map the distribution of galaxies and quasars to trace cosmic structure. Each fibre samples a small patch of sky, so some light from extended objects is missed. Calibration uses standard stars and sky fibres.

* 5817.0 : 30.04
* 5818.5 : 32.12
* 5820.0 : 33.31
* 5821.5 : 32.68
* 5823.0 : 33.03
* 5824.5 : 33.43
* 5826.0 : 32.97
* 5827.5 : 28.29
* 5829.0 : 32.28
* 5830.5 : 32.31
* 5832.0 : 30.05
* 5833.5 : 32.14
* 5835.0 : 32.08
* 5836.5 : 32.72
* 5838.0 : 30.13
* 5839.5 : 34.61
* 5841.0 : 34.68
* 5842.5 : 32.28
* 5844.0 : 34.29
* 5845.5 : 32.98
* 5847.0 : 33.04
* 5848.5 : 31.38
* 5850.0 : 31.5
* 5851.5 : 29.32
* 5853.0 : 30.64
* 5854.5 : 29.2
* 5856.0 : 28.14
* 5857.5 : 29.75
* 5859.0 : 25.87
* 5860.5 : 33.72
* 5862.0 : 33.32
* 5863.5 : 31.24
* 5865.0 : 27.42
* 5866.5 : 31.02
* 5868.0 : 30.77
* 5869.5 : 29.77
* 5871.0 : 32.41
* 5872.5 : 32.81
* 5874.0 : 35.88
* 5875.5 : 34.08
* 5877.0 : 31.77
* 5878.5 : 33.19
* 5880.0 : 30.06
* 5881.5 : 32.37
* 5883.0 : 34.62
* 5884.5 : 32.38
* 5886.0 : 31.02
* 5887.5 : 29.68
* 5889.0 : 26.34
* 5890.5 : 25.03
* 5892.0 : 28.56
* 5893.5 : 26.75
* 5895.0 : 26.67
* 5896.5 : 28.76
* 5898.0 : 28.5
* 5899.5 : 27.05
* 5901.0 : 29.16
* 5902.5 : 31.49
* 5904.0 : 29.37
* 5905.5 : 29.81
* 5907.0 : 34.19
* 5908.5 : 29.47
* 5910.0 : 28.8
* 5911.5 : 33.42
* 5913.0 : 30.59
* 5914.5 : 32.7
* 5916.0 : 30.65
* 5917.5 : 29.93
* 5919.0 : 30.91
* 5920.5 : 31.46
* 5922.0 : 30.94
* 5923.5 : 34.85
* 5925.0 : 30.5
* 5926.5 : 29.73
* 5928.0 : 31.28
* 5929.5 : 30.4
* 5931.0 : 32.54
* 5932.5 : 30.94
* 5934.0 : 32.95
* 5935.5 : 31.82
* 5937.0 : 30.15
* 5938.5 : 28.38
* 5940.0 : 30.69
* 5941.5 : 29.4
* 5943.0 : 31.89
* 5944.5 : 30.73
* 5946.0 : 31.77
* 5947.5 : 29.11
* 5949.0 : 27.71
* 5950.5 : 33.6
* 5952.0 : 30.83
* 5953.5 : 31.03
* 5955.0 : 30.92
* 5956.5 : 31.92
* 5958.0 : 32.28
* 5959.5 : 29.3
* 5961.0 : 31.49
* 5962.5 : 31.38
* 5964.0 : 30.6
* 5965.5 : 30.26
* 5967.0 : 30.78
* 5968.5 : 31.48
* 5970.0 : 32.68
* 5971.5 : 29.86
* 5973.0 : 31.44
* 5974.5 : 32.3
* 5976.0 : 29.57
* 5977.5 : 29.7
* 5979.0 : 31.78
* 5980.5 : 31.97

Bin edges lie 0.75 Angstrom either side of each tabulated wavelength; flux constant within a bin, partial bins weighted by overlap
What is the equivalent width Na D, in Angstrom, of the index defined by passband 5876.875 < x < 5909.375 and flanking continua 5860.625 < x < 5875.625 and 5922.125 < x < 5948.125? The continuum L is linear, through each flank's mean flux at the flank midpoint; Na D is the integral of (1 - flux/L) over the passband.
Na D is 1.8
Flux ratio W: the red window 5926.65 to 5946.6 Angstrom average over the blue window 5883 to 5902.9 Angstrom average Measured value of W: 1.08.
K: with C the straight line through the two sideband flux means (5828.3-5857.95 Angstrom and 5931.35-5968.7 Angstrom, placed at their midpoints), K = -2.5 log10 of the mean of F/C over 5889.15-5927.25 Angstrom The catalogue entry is 0.05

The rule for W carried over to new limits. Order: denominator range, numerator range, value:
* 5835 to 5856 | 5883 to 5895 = 0.90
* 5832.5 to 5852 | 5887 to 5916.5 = 0.91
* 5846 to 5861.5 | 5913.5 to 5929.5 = 1.03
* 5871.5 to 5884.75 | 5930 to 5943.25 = 0.94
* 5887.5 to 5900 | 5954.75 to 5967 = 1.13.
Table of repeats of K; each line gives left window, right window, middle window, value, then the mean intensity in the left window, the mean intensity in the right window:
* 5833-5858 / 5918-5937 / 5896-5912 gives 0.055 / 31.7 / 31.5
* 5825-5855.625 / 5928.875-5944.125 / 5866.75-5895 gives 0.020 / 31.8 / 30.9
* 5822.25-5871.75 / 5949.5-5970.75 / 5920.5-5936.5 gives -0.008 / 31.4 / 31.3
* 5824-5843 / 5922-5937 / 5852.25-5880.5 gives 0.028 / 32.1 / 31.6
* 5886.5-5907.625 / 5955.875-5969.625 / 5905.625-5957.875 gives -0.040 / 28.7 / 31.1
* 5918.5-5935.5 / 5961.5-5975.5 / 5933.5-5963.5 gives 0.017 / 31.5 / 31.2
